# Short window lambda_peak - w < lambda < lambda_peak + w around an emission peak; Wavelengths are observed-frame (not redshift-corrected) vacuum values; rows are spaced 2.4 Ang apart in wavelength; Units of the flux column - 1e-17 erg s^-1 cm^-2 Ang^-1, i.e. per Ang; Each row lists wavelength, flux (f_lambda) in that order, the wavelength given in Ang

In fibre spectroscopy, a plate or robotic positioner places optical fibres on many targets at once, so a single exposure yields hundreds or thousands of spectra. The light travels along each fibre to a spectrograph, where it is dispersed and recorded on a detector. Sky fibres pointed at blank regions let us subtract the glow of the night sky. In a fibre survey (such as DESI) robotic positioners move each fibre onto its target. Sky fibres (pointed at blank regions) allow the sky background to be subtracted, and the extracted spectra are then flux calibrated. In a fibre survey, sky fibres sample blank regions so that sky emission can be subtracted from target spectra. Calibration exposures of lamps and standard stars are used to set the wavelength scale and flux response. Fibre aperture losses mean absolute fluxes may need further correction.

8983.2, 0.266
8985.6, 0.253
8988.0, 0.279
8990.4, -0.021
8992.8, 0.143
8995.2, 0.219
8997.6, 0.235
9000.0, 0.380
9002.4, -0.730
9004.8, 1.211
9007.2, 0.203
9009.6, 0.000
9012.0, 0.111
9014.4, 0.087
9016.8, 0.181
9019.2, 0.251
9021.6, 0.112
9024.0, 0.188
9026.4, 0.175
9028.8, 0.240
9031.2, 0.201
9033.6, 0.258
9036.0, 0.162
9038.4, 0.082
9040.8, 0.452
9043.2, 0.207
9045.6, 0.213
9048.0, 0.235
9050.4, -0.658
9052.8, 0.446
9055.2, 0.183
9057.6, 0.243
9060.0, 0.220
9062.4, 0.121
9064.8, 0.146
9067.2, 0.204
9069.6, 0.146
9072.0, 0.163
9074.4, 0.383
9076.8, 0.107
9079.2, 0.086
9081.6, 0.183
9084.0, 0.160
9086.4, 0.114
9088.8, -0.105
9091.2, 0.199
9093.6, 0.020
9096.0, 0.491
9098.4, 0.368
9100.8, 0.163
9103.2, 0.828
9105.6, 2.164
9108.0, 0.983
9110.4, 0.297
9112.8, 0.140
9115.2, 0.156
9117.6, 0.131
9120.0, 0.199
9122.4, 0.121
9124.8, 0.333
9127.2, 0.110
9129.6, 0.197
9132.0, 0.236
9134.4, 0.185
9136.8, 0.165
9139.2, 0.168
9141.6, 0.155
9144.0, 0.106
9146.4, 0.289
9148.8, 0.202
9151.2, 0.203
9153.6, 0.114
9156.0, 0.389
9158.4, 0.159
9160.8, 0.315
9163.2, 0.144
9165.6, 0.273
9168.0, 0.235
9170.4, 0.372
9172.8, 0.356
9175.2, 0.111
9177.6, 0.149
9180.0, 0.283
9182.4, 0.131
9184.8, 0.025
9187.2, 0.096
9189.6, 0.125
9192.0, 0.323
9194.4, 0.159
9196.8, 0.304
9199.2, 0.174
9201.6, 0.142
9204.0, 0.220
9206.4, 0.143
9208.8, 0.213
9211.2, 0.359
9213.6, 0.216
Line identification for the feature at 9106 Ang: Hbeta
